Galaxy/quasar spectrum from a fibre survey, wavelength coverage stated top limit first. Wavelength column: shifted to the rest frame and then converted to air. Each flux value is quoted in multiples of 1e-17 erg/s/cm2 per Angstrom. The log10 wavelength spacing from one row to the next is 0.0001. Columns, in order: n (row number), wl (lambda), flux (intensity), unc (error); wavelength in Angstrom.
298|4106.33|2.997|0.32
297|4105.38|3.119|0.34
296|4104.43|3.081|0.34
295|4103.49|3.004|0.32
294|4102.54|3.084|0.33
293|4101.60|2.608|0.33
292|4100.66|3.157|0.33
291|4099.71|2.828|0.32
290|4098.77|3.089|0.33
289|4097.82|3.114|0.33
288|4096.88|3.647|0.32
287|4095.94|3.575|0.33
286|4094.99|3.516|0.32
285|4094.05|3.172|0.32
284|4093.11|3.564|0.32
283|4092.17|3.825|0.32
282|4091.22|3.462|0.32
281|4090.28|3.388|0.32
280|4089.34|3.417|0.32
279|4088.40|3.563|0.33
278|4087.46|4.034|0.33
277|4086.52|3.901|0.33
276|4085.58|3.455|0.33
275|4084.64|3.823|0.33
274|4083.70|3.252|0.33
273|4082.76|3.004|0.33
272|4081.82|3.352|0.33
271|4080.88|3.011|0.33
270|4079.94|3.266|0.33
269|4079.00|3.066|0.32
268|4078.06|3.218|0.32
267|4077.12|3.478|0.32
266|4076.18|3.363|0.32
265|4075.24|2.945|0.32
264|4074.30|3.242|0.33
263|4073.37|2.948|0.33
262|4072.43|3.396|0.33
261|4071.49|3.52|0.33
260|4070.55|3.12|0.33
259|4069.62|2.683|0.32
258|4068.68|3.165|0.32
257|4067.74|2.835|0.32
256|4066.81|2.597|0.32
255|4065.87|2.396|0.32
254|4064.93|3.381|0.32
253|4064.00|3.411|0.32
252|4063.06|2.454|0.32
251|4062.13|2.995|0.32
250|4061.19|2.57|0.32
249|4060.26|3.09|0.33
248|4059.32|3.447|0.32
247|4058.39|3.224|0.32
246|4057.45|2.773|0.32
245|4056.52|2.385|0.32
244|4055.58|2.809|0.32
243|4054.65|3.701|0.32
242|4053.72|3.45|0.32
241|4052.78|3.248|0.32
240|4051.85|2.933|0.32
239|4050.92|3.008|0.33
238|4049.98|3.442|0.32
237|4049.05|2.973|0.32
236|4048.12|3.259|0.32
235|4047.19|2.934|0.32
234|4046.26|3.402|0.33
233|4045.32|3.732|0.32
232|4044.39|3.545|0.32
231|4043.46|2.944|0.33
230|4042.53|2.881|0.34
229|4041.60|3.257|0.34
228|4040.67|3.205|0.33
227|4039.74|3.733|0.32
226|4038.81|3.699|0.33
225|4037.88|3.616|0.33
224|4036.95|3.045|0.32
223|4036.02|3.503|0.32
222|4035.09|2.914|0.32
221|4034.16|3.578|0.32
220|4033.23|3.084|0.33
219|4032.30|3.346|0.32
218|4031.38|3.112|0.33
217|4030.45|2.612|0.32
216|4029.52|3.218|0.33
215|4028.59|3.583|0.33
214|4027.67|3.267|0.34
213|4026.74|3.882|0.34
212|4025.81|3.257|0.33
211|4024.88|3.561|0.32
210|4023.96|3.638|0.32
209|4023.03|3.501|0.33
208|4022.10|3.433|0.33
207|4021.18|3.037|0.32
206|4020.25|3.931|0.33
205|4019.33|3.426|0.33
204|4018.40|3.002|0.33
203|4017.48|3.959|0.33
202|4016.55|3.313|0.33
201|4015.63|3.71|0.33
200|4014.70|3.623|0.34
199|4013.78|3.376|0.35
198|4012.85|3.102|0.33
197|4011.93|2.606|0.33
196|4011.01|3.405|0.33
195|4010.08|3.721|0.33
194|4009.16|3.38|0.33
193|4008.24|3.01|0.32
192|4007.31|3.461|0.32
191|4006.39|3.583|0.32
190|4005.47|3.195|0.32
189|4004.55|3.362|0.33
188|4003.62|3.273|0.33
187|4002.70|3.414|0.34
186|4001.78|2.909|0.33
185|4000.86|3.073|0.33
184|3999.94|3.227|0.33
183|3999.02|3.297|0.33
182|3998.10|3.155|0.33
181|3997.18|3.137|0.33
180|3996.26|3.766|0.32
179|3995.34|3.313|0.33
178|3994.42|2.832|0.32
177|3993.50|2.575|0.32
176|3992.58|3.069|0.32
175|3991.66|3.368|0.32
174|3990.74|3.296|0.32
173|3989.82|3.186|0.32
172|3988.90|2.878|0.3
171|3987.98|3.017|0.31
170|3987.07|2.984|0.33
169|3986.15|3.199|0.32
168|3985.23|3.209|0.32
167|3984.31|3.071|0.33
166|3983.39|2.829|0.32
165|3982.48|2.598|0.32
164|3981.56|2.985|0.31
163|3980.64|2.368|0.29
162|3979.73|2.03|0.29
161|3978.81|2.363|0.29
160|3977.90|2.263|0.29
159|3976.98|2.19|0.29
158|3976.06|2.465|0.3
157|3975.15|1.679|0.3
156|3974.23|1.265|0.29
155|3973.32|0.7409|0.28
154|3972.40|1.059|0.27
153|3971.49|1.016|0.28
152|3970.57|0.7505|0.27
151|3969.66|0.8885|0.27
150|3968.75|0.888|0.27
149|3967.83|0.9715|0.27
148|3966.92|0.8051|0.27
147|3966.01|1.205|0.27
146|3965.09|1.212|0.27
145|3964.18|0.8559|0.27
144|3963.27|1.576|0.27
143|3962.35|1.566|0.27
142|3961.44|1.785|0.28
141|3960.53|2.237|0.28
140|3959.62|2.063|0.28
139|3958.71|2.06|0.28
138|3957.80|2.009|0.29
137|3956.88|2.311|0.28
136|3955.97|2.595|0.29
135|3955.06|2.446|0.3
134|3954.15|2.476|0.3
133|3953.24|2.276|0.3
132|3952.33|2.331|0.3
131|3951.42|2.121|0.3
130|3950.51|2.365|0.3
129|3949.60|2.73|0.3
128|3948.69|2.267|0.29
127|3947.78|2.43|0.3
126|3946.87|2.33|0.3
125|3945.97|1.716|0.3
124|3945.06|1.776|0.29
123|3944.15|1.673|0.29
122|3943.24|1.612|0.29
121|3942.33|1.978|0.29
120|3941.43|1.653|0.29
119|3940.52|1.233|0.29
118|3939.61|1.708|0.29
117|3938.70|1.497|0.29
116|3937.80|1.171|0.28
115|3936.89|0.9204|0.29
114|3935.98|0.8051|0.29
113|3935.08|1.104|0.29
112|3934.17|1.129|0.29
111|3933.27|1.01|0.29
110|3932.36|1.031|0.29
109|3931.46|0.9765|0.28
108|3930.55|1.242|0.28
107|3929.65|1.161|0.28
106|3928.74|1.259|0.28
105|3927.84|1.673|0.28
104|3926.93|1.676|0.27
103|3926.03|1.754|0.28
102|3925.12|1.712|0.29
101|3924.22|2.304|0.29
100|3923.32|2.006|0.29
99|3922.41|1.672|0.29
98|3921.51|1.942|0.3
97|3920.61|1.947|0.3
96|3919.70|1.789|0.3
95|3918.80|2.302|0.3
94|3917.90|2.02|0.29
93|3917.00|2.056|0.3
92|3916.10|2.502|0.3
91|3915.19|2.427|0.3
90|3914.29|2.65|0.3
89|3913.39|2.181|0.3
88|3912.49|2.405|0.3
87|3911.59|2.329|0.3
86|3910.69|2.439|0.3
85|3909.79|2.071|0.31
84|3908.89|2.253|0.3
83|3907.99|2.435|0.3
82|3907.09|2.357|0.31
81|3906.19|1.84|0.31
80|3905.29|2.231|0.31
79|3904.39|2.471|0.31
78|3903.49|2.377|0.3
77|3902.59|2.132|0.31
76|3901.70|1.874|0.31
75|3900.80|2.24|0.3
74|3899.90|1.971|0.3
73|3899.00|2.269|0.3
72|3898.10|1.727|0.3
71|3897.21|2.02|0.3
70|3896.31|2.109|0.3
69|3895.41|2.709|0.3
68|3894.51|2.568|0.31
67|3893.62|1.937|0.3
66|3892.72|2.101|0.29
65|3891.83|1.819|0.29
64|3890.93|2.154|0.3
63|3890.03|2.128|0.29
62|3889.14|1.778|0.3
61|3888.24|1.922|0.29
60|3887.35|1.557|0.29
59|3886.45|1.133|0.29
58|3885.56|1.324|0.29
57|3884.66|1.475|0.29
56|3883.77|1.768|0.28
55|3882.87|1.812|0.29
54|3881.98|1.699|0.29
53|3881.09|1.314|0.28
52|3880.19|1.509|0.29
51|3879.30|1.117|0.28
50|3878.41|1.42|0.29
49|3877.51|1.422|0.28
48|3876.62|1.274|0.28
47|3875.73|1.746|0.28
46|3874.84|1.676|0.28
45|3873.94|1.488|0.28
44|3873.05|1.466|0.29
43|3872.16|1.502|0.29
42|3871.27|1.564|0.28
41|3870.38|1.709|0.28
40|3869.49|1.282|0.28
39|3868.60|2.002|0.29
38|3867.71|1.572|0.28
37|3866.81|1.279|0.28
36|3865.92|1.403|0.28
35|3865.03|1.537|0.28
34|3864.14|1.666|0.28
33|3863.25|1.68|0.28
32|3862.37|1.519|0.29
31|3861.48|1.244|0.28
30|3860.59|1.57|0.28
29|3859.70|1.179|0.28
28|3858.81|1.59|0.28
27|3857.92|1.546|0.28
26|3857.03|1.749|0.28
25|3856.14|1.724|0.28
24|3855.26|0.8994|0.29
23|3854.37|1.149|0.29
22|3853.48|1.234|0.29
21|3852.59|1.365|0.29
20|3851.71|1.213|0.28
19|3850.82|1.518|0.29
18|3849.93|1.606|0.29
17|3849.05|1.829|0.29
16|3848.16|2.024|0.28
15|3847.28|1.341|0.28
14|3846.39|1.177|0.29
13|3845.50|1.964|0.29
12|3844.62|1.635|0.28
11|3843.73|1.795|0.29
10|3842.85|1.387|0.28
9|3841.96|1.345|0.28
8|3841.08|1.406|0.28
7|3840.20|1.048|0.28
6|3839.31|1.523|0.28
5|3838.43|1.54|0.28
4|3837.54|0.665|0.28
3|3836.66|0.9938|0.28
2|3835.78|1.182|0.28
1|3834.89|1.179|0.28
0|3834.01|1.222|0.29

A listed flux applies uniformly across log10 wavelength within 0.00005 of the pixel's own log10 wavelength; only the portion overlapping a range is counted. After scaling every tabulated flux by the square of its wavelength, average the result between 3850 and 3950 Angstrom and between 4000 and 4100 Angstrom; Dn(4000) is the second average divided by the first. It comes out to 2.0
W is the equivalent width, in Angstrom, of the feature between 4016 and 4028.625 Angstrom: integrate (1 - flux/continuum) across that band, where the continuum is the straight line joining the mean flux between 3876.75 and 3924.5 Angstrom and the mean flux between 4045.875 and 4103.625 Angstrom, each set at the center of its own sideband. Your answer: -2.9 Angstrom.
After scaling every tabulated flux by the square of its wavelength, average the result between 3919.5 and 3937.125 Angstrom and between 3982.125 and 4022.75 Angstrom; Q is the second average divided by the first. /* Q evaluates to 2.31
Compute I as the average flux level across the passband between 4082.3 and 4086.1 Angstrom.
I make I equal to 3.39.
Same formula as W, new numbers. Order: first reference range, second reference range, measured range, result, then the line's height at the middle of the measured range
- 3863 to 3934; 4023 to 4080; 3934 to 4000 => 9.48 Angstrom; 2.44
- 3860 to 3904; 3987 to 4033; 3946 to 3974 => 9.57 Angstrom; 2.68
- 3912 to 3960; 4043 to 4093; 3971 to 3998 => -2.42 Angstrom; 2.35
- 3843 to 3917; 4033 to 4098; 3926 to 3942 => 6.78 Angstrom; 2.2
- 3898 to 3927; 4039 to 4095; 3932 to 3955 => 6.03 Angstrom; 2.36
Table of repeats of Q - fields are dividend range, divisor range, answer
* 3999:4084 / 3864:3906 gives 1.97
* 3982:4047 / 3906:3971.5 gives 1.91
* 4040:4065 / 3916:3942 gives 2.15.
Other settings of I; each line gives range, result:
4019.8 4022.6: 3.46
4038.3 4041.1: 3.55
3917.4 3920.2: 2.04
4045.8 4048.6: 3.2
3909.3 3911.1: 2.25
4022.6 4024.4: 3.56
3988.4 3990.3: 3.03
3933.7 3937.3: 0.992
